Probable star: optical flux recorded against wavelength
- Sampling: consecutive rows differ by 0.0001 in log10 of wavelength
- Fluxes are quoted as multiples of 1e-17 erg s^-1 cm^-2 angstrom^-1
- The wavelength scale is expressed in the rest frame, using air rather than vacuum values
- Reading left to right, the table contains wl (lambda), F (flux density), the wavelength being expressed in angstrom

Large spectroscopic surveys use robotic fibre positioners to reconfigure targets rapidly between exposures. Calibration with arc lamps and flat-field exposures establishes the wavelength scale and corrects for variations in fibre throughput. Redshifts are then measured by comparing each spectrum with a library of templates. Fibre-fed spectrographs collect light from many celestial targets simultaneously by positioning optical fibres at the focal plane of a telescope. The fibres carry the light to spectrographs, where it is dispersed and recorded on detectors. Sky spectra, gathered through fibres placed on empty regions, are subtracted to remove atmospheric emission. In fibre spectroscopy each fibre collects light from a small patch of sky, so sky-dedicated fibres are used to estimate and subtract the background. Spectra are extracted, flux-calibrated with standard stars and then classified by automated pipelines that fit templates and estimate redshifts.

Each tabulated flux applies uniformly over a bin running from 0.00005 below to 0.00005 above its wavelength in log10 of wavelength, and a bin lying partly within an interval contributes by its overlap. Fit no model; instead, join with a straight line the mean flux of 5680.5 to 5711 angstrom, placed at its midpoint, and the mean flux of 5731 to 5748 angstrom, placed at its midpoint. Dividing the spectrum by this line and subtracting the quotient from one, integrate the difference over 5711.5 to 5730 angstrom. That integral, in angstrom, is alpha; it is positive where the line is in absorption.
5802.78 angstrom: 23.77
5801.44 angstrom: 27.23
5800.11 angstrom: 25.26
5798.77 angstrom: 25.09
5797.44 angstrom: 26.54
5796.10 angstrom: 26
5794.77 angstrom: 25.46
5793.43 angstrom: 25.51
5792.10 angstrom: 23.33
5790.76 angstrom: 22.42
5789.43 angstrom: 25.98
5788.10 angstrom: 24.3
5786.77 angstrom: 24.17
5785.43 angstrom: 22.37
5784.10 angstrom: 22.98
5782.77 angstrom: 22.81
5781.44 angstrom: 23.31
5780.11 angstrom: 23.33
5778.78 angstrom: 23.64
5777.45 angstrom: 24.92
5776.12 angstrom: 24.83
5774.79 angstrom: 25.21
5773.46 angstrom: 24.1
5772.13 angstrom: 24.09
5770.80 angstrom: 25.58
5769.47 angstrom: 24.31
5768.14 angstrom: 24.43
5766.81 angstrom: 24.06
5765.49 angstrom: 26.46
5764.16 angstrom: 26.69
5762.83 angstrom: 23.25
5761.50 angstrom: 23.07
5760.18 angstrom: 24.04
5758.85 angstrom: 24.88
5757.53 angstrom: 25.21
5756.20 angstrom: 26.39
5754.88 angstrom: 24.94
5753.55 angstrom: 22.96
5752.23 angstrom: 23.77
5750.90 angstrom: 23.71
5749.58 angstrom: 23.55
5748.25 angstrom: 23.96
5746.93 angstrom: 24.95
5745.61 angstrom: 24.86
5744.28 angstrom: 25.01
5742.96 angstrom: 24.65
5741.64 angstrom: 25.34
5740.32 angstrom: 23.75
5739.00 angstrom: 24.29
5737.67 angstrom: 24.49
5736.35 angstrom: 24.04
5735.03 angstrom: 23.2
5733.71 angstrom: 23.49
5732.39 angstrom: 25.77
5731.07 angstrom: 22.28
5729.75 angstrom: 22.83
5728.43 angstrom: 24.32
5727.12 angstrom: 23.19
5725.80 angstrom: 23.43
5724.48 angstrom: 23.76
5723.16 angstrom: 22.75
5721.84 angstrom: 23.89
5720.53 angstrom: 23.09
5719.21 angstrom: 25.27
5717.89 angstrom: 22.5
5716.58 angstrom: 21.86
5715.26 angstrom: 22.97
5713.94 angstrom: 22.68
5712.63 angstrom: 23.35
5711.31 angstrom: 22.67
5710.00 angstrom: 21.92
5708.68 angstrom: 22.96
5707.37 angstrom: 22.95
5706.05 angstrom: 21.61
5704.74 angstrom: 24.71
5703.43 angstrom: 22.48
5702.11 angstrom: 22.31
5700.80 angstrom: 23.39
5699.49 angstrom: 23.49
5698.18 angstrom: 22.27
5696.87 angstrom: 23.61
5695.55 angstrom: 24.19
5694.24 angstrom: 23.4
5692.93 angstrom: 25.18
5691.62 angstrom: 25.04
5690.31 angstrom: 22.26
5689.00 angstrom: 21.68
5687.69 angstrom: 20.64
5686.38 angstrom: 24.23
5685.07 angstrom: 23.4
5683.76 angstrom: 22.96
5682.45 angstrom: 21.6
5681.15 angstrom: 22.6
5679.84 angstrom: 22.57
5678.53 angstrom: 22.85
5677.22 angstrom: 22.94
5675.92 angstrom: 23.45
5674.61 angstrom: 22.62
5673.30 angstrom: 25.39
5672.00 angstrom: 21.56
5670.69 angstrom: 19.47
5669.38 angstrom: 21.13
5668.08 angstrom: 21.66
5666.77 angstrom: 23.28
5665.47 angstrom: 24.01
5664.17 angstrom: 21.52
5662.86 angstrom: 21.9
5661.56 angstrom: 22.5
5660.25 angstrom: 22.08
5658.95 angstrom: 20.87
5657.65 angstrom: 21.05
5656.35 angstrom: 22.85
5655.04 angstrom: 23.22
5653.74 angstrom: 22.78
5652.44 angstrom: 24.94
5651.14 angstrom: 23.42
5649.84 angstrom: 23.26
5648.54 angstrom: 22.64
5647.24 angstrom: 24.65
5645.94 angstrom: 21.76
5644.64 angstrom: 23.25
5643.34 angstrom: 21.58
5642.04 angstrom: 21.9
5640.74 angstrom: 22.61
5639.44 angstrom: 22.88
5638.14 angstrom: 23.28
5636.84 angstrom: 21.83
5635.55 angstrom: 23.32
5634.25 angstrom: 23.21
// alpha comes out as 0.40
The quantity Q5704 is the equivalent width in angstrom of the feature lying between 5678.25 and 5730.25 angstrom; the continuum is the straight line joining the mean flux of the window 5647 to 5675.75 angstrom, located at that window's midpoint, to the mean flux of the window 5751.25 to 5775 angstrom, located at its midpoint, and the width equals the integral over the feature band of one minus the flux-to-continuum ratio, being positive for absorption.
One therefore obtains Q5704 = 0.8 angstrom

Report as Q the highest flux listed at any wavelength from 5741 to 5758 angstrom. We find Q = 26.39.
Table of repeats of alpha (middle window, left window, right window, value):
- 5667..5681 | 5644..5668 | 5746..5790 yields 0.4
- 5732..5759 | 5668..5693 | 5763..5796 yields -0.7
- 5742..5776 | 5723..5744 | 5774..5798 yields -0.7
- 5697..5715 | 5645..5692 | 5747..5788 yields 0.3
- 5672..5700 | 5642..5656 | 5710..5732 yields 0.0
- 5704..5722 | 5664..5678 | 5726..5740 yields 0.3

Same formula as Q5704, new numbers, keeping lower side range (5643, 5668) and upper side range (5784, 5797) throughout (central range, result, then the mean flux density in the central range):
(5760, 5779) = -0.4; 24.6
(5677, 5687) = 0.1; 22.9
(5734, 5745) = -0.3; 24.3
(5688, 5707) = 0.0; 23.2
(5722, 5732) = 0.1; 23.3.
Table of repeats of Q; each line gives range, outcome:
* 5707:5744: 25.77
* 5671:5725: 25.39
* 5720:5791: 26.69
